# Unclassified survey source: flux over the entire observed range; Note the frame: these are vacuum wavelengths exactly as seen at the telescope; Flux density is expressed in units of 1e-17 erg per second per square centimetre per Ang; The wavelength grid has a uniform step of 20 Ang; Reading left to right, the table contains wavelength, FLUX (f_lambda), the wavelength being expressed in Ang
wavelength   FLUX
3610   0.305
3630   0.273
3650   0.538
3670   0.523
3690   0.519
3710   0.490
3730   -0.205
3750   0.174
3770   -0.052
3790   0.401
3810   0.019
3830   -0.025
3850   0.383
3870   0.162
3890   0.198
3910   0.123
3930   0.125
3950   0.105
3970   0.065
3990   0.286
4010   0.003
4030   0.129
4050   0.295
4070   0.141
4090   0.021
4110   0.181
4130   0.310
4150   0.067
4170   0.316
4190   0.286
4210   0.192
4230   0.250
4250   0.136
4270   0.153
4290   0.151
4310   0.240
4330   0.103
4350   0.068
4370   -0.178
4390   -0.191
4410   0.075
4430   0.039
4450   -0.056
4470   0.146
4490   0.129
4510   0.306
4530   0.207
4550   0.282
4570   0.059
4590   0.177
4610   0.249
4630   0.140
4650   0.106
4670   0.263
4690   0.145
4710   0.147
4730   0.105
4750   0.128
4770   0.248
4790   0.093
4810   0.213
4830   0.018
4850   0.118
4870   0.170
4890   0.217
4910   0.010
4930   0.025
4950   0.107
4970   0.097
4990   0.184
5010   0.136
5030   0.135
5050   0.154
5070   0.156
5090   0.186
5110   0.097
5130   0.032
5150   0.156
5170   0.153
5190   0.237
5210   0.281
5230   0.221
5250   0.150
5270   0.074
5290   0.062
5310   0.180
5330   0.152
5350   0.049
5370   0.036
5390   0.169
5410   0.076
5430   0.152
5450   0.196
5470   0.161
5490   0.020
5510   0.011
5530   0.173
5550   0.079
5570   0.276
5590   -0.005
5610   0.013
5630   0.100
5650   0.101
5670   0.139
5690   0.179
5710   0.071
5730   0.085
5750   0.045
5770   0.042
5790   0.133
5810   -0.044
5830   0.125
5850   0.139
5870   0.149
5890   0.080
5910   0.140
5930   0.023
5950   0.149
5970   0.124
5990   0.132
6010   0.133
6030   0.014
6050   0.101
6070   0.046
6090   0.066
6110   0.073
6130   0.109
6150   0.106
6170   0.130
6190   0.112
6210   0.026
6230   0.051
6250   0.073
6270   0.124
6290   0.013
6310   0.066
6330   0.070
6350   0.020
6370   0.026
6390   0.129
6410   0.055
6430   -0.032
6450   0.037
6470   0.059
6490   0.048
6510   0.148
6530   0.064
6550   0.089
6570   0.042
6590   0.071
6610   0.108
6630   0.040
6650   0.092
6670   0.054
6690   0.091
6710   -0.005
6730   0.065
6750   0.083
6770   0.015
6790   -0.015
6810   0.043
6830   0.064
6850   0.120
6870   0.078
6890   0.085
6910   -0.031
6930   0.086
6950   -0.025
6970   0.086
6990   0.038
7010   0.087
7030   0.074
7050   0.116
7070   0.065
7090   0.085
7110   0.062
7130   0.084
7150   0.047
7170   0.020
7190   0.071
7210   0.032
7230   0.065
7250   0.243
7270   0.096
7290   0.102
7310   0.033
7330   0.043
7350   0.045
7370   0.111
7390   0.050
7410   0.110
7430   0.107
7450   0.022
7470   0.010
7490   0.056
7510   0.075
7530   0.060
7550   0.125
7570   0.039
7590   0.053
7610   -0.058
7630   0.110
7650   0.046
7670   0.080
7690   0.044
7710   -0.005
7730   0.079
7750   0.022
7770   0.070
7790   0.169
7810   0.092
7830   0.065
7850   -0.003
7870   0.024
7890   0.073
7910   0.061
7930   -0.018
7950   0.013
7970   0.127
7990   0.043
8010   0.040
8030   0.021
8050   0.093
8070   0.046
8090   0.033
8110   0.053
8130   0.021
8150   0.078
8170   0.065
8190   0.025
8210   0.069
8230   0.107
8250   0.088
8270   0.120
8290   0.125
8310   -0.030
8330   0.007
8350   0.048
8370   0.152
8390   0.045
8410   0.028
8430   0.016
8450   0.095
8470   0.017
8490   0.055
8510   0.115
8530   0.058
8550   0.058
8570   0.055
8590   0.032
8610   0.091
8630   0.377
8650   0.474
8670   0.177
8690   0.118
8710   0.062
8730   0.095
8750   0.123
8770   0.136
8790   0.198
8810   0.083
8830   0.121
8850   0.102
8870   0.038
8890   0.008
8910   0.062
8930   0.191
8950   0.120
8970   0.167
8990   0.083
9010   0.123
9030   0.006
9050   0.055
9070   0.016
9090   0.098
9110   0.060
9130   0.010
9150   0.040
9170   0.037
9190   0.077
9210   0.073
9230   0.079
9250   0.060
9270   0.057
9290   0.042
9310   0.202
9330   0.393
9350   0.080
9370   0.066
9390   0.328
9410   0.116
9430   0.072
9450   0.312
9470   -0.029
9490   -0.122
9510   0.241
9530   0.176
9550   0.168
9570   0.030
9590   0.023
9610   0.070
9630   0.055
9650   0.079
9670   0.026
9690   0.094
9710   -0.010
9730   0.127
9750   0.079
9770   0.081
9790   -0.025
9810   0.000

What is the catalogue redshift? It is 1.317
